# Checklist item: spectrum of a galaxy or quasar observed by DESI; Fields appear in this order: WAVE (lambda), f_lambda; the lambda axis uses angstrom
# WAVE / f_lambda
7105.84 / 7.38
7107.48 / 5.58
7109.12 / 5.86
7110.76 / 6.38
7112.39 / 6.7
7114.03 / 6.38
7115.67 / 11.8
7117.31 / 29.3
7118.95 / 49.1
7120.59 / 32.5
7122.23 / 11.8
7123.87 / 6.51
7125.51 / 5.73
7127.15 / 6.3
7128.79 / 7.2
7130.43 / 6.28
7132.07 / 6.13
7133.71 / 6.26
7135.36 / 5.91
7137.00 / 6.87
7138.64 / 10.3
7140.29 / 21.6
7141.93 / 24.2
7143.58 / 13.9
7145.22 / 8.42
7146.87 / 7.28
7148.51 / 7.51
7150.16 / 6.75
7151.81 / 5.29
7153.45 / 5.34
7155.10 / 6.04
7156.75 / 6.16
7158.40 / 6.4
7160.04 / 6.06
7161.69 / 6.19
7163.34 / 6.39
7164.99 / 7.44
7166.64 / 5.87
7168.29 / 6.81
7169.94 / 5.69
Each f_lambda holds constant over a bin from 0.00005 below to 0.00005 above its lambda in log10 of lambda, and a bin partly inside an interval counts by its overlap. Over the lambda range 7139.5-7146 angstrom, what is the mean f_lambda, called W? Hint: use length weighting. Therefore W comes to 17.1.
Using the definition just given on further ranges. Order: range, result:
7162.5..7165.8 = 6.91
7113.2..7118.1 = 15.7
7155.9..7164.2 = 6.25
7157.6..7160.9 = 6.24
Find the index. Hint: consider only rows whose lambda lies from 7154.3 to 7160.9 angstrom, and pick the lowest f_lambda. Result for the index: 6.04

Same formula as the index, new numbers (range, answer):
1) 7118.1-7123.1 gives 11.8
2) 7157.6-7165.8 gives 6.06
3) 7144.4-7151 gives 6.75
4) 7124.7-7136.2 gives 5.73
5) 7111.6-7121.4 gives 6.38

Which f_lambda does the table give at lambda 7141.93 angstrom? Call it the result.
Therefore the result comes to 24.2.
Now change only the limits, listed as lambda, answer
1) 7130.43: 6.28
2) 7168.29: 6.81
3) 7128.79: 7.2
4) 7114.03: 6.38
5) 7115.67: 11.8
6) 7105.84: 7.38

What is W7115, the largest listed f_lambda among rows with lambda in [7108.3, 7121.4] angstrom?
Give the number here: 49.1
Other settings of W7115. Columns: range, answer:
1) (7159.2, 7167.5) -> 7.44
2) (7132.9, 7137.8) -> 6.87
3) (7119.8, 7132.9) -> 32.5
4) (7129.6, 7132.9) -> 6.28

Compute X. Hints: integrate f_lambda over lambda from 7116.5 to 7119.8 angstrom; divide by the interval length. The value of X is 39.1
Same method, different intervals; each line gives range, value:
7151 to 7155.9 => 5.56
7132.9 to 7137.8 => 6.34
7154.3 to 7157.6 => 6.09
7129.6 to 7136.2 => 6.15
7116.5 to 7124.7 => 25.8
